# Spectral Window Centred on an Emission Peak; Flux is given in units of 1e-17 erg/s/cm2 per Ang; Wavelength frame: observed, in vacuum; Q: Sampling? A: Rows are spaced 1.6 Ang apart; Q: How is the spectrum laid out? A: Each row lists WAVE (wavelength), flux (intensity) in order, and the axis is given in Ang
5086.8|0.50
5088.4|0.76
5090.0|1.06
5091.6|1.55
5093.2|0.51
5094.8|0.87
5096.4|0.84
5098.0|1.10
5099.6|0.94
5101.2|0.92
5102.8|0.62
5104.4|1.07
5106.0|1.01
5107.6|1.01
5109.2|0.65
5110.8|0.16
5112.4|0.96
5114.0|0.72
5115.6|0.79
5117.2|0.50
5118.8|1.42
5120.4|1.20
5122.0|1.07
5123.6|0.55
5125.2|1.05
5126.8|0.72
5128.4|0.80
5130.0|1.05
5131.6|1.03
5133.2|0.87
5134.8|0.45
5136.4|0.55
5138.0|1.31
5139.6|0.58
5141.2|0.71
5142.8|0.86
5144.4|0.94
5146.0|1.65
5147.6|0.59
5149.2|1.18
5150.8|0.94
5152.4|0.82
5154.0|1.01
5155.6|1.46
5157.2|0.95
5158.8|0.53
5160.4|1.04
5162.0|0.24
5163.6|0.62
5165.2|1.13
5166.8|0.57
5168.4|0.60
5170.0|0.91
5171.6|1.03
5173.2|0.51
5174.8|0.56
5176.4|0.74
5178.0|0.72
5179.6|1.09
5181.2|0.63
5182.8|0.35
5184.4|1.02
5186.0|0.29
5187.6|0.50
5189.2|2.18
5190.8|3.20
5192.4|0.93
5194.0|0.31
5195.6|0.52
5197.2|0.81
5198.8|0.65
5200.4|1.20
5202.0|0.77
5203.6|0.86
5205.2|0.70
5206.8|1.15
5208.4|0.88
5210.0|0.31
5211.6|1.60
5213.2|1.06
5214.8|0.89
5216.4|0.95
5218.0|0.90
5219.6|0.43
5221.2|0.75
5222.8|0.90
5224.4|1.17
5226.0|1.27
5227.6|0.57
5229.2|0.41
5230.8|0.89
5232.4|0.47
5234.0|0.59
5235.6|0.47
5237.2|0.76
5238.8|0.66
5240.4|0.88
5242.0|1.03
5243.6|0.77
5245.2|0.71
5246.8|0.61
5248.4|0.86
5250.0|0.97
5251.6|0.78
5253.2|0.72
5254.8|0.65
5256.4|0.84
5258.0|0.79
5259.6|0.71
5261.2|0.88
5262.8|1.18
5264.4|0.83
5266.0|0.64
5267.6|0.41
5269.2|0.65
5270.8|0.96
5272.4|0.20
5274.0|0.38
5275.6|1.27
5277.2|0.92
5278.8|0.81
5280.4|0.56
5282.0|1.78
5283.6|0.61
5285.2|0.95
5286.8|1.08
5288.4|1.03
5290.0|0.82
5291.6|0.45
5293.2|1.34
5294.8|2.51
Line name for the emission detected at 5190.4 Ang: H-beta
